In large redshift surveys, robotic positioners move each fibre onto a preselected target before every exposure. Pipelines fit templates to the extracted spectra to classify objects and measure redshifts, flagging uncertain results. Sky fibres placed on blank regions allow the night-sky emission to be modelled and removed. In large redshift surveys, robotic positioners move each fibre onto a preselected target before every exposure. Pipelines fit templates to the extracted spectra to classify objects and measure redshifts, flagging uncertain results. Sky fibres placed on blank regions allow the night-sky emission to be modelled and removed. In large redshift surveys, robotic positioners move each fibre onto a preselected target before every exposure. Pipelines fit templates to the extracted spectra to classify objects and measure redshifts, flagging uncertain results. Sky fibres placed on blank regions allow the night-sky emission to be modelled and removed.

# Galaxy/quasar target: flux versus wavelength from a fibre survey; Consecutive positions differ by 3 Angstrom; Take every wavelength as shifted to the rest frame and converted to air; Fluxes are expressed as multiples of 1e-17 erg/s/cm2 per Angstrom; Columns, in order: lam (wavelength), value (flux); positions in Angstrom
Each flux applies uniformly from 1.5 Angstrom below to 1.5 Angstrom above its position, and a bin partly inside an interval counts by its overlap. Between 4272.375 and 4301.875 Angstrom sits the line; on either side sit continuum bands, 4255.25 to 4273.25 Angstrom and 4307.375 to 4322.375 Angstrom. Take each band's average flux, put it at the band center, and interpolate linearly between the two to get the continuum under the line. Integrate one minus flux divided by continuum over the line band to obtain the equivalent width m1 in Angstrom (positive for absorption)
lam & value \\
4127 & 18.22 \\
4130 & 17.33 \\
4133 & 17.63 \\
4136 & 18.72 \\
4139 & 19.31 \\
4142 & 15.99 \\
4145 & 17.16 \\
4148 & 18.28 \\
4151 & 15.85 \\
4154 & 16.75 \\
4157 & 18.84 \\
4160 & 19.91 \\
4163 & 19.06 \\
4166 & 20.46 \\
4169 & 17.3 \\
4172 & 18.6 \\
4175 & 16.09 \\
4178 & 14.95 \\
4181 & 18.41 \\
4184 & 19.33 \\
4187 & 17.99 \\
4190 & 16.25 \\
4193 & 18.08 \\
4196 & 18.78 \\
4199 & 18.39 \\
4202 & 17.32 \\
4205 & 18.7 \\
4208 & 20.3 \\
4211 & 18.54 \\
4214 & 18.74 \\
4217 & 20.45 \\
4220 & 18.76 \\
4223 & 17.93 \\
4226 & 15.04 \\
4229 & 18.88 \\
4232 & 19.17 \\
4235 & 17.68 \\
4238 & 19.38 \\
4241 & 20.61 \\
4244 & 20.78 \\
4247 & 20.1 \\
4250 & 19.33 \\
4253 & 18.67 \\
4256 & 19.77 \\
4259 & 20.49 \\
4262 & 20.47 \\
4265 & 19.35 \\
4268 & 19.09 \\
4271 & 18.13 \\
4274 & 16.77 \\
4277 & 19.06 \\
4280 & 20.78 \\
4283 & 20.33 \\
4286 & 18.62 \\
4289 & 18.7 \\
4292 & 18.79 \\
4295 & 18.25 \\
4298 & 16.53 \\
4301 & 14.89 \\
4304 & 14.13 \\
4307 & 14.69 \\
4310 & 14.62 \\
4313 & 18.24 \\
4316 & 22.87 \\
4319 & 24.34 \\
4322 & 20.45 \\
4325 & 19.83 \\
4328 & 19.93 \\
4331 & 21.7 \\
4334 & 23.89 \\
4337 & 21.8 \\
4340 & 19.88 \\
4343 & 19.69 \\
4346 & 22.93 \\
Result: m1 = 1.80 Angstrom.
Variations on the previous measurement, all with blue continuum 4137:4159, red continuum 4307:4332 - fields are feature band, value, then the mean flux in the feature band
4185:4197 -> 0.2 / 17.8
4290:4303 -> 1.7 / 17.1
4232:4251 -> -0.8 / 19.6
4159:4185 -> -0.5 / 18.2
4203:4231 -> -0.2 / 18.6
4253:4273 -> -0.3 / 19.4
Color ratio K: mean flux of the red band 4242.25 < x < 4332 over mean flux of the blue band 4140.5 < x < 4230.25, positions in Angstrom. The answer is 1.05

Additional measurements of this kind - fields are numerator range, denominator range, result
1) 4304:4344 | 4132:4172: 1.10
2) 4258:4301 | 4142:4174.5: 1.04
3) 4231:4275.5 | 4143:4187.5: 1.08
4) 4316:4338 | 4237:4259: 1.10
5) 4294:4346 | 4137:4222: 1.06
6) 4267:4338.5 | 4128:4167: 1.05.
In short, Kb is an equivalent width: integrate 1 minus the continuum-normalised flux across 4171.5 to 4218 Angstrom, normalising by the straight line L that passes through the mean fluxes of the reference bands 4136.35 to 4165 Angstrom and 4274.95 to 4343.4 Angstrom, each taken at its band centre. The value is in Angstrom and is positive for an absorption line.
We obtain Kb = 0.4 Angstrom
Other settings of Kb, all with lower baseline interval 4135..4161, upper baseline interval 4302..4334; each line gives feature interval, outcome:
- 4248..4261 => -0.6 Angstrom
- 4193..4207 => -0.1 Angstrom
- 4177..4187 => 0.2 Angstrom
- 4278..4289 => -0.4 Angstrom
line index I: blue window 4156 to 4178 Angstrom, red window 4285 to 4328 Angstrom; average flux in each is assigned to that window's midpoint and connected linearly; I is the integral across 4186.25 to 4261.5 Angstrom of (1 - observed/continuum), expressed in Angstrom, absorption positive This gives -2.13 Angstrom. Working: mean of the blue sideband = 18.4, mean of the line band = 18.8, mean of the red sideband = 18.3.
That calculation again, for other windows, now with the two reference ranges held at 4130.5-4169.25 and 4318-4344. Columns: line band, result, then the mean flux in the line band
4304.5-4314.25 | 2.5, 15.6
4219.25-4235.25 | 1.3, 17.9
